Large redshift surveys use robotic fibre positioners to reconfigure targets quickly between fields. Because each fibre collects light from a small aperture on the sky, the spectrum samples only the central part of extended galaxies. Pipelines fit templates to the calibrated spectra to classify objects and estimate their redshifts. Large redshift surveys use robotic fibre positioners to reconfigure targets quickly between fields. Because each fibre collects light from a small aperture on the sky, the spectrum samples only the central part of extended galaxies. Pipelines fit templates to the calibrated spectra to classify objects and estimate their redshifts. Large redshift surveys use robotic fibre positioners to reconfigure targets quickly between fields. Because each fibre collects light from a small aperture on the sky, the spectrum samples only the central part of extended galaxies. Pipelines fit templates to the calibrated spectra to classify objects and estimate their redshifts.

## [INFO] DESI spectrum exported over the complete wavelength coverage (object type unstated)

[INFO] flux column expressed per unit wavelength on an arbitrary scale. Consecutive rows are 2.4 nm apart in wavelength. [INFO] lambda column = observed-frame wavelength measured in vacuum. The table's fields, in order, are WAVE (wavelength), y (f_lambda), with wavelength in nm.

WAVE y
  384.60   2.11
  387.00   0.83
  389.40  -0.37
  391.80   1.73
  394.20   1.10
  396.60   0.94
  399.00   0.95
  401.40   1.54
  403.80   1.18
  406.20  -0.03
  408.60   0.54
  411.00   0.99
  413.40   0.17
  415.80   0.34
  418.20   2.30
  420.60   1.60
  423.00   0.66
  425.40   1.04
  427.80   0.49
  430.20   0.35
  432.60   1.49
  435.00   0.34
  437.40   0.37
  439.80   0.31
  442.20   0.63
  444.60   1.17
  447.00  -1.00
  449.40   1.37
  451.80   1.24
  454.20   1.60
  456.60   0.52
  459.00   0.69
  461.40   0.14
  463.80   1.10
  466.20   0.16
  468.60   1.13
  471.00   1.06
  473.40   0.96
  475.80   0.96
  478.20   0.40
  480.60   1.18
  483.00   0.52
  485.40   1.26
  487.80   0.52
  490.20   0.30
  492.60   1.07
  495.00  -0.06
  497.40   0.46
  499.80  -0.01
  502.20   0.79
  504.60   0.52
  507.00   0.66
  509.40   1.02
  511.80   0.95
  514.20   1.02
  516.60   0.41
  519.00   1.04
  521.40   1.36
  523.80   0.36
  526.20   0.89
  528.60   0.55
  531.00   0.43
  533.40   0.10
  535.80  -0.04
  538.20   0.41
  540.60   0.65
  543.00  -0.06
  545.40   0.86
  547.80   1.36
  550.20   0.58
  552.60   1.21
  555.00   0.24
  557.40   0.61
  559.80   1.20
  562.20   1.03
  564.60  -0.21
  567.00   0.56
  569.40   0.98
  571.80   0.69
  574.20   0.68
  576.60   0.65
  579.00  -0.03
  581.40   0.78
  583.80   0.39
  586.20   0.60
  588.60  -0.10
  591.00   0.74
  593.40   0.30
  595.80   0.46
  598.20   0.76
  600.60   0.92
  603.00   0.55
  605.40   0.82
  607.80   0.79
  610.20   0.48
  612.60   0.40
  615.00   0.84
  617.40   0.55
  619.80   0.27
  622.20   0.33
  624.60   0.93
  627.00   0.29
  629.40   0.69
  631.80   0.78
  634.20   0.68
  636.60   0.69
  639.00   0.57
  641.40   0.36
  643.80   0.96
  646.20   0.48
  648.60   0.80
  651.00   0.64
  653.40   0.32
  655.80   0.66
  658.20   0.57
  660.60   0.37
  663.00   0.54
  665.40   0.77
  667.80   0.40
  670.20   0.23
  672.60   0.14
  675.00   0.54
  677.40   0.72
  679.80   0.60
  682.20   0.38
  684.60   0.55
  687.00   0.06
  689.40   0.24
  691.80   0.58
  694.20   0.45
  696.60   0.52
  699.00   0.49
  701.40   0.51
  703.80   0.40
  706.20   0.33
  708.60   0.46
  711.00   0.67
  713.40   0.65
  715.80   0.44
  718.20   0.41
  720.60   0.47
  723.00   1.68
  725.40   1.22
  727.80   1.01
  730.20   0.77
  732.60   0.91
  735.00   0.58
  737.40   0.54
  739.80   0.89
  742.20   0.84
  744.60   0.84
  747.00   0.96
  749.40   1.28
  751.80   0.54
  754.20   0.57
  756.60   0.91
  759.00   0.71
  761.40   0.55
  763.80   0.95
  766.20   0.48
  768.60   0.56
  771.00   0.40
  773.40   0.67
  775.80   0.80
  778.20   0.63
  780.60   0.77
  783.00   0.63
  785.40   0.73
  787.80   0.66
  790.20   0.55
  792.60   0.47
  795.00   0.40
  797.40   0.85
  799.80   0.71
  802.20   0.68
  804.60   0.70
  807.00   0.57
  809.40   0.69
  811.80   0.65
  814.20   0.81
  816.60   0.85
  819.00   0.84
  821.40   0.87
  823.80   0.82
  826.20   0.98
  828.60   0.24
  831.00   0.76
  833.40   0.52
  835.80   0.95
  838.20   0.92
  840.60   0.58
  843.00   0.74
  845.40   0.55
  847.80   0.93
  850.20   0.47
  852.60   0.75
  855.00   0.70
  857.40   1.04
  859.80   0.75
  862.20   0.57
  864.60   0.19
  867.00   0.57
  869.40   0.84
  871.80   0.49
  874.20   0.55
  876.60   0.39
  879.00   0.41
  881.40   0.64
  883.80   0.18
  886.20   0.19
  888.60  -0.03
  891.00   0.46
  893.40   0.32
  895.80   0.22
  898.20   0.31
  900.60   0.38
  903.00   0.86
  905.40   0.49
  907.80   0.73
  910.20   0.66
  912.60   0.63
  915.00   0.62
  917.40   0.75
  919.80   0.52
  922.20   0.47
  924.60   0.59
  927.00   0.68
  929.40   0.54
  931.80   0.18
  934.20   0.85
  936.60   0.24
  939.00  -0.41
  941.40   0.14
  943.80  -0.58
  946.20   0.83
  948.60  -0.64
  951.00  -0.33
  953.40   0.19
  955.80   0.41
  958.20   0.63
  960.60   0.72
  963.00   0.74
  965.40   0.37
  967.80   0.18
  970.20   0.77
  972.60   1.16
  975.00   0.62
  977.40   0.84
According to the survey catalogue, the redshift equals 0.94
